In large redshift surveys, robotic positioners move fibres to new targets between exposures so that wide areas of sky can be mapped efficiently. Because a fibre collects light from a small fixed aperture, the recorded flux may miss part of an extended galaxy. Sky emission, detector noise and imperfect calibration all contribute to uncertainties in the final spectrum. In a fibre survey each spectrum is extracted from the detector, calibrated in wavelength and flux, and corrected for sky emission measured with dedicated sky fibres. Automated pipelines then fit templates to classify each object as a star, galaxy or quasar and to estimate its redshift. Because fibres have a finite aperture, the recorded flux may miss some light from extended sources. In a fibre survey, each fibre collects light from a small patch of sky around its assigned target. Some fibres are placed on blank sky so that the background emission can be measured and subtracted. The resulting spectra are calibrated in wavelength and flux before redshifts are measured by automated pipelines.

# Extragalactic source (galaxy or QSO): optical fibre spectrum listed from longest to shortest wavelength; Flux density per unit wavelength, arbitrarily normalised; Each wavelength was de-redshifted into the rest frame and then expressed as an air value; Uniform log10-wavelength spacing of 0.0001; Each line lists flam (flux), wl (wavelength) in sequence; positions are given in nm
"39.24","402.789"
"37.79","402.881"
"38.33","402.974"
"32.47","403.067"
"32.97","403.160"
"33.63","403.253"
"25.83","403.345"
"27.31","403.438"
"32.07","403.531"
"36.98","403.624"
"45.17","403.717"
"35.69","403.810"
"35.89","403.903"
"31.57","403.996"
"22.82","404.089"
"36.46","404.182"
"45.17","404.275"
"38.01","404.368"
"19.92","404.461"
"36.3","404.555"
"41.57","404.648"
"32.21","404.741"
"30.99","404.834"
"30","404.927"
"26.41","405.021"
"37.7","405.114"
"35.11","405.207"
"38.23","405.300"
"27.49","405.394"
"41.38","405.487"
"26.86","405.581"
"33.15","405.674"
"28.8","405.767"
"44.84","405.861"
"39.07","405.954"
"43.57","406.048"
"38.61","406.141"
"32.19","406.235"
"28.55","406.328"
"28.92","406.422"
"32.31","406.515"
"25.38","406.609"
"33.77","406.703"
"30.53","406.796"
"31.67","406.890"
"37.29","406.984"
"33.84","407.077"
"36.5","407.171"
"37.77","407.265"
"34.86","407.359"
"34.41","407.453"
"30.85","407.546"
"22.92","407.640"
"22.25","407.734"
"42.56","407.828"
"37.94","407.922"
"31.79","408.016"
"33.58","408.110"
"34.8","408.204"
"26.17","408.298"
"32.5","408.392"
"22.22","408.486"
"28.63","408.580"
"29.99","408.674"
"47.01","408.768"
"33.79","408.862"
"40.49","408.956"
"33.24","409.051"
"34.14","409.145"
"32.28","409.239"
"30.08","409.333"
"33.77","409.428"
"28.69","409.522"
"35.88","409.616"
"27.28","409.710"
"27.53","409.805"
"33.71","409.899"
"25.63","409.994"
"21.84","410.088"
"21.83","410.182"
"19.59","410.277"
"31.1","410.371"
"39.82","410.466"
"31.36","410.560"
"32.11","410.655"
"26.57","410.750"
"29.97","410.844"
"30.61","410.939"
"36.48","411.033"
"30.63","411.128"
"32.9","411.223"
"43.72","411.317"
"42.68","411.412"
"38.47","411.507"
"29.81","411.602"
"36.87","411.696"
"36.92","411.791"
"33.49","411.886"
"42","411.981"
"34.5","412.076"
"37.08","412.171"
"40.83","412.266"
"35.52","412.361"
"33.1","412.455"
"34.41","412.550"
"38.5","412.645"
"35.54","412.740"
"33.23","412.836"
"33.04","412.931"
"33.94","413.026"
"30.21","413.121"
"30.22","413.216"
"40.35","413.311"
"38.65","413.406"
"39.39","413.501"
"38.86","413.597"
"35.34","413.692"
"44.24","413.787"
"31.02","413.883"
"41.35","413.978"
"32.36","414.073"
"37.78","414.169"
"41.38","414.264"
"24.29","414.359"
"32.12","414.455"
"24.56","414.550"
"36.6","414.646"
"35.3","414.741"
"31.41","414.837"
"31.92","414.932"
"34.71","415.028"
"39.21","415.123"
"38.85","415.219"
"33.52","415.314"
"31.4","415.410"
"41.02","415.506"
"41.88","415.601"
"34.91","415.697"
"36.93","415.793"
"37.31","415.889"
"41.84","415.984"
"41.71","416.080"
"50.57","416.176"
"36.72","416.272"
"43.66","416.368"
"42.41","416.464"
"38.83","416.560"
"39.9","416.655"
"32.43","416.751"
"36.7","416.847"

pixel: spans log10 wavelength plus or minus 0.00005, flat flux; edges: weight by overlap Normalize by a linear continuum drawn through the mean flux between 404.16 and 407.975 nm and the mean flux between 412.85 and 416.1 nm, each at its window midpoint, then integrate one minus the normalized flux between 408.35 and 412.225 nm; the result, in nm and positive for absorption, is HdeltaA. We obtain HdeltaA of 0.24 nm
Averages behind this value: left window 33.8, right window 35.7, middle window 32.6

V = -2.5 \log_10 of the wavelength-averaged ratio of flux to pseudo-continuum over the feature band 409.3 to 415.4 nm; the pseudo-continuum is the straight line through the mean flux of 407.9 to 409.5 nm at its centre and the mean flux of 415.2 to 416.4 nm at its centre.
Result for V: 0.07 mag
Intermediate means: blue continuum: 32.9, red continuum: 39.2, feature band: 33.8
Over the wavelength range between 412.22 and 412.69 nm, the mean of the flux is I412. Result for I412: 36.5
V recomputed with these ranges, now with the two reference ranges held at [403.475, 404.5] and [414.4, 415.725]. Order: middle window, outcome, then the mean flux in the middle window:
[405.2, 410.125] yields 0.06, 32.8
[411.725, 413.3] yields -0.02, 35.3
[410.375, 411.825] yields 0.01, 34.5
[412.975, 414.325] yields -0.06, 36.7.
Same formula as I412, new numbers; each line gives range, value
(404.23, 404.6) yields 34.7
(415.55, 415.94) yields 37.9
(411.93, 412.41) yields 38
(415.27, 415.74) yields 36.6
